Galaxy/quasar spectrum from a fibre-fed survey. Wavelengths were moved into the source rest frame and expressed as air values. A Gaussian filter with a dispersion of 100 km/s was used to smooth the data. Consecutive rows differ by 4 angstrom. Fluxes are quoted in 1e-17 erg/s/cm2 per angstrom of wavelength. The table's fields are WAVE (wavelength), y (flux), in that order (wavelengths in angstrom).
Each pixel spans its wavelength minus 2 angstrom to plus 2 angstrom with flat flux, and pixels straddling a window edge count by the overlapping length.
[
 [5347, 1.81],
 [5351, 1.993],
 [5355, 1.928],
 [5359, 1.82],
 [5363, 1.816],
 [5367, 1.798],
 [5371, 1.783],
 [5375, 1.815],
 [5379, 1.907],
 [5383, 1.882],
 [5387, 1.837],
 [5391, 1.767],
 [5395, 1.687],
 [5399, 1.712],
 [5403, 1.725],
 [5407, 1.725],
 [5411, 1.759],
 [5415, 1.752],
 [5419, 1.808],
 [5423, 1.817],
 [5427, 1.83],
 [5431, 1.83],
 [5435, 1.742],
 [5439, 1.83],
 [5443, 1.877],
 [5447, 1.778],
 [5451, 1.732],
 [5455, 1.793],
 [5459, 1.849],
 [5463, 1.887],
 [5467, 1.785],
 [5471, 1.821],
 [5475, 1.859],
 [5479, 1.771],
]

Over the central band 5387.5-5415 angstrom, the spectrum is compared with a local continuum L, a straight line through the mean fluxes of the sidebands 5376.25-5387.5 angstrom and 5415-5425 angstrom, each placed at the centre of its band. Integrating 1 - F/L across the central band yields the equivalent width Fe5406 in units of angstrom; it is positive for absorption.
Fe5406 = 1.5 angstrom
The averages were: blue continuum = 1.88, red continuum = 1.8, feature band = 1.74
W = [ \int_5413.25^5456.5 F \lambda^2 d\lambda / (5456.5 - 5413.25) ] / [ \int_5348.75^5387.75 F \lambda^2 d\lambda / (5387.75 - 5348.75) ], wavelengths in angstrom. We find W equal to 1.0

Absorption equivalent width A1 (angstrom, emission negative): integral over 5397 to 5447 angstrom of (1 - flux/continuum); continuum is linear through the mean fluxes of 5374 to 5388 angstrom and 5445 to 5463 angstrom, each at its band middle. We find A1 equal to 1.2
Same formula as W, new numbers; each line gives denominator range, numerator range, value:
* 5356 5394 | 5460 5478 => 1.04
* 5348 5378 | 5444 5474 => 1.01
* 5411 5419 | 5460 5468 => 1.06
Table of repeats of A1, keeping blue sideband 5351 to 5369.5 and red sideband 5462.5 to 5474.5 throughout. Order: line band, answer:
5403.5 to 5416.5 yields 0.7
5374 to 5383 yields -0.1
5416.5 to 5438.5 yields 0.4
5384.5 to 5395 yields 0.4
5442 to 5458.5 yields 0.3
